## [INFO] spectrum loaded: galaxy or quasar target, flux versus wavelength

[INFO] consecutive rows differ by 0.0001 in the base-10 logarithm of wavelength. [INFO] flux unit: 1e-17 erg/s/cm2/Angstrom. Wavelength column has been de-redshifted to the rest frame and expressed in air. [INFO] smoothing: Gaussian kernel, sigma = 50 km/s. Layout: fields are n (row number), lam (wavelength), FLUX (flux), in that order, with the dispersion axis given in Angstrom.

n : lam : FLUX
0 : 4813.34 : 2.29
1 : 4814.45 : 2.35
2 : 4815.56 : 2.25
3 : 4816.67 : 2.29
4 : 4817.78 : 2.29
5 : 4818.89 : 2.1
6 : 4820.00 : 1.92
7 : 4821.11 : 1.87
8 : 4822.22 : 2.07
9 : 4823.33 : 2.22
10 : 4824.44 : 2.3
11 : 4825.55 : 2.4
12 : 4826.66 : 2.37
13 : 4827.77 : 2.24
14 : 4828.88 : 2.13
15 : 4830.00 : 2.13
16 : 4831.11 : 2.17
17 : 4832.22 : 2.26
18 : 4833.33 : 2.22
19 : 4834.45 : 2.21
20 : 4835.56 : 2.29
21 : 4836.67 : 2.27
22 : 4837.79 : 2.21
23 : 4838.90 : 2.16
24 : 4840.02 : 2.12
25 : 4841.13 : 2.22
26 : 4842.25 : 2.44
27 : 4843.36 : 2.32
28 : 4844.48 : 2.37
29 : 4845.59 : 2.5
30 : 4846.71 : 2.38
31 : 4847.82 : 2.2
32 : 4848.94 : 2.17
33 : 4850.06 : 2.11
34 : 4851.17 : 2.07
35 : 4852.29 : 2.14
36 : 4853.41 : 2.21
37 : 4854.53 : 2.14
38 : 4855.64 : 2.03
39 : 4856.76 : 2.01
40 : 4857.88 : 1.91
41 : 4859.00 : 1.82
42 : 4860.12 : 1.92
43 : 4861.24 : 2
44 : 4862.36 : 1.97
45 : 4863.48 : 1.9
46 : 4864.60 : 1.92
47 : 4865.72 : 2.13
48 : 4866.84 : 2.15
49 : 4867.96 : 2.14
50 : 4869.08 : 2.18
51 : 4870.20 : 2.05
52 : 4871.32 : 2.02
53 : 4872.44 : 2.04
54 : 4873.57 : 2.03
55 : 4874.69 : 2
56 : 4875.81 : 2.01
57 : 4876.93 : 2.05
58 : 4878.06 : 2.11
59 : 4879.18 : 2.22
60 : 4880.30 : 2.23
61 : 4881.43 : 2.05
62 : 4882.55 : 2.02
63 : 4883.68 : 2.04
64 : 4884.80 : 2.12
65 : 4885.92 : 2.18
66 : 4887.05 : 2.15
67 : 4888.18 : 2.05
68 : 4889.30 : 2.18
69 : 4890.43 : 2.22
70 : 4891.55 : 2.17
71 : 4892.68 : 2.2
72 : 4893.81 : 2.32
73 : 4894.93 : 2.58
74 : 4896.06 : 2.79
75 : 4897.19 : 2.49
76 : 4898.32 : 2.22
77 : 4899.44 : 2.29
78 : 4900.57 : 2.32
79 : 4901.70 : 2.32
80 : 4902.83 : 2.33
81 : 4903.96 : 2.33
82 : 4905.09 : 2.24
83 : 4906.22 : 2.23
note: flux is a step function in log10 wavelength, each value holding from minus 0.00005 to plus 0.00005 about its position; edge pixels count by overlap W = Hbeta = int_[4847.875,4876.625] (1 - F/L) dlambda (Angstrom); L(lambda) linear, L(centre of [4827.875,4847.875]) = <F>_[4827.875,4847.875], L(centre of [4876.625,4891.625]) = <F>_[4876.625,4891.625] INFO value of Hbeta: 1.9 Angstrom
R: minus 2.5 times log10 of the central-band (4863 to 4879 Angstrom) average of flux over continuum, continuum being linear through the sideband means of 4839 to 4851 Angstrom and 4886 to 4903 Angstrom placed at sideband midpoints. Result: 0.12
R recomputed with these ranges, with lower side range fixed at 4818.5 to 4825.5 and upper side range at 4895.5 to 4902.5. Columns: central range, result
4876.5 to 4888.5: 0.11 mag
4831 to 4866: 0.03 mag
